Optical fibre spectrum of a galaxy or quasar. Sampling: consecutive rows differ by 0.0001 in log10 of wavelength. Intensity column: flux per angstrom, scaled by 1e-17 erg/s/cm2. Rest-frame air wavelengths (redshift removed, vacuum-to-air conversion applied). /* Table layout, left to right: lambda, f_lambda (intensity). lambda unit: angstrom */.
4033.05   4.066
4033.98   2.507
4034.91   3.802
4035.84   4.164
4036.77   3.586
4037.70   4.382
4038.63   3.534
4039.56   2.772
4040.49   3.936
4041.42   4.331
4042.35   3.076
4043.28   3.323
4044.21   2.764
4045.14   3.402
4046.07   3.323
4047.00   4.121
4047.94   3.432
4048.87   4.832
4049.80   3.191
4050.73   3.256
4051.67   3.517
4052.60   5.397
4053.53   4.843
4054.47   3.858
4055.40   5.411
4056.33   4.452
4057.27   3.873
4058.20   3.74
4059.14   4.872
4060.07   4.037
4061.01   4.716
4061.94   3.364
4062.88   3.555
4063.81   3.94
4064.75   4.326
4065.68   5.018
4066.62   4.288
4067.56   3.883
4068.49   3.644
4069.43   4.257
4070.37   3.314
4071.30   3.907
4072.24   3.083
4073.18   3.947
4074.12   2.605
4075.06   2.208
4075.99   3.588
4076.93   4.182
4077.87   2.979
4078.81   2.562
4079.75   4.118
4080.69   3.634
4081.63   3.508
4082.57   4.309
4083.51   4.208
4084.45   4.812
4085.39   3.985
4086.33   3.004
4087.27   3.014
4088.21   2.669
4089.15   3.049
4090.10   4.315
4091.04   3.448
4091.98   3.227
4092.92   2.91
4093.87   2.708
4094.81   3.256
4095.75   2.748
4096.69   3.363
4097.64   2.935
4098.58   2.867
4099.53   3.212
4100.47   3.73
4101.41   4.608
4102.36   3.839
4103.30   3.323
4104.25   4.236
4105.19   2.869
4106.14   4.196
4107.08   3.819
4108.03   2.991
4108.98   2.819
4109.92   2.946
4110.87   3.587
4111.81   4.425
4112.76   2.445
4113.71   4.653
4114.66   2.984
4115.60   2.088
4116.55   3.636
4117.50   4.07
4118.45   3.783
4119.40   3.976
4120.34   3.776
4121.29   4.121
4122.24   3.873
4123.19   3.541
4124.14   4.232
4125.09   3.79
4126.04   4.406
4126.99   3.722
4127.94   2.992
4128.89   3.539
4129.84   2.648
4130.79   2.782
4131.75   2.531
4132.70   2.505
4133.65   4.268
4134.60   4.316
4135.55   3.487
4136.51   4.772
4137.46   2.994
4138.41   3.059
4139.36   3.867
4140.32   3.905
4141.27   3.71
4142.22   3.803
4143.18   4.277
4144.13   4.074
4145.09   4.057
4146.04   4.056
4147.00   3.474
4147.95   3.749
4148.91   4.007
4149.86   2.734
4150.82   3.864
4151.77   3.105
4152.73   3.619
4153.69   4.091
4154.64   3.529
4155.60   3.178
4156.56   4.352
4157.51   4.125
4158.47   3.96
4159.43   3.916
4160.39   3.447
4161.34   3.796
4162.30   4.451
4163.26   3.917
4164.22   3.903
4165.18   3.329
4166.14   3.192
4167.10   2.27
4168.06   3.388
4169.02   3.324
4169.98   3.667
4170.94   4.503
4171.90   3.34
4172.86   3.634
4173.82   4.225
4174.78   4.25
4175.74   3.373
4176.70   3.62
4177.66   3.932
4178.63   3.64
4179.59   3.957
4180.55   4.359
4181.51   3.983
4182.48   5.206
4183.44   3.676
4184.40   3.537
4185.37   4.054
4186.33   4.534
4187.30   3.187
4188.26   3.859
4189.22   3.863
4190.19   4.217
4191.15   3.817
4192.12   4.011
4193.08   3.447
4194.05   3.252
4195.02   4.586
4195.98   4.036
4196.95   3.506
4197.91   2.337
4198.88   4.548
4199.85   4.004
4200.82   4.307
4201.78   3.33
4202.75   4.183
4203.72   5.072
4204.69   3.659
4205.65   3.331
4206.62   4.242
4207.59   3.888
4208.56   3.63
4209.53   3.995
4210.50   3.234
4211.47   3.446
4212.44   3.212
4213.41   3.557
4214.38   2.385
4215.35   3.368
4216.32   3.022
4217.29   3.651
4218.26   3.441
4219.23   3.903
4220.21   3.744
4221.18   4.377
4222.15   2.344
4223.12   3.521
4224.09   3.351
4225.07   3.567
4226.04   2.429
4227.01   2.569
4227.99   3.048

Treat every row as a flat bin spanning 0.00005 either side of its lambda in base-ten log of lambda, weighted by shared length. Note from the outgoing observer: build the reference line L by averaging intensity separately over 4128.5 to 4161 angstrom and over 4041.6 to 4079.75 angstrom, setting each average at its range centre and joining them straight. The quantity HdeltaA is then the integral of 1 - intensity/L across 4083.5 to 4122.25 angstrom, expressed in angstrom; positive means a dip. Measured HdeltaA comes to 2.6 angstrom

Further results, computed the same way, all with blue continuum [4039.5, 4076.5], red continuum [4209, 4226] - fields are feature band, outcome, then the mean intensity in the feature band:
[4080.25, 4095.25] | 1.0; 3.5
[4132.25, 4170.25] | -1.1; 3.69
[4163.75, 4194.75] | -2.4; 3.77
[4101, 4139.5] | 1.1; 3.57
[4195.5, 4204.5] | -1.2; 3.92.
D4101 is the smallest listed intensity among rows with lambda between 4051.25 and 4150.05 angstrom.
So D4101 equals 2.088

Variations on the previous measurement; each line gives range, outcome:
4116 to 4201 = 2.27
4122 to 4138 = 2.505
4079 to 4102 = 2.669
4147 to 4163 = 2.734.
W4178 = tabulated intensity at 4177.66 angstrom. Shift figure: 3.932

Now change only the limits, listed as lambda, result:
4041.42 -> 4.331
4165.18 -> 3.329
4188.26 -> 3.859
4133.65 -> 4.268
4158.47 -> 3.96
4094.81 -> 3.256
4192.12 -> 4.011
